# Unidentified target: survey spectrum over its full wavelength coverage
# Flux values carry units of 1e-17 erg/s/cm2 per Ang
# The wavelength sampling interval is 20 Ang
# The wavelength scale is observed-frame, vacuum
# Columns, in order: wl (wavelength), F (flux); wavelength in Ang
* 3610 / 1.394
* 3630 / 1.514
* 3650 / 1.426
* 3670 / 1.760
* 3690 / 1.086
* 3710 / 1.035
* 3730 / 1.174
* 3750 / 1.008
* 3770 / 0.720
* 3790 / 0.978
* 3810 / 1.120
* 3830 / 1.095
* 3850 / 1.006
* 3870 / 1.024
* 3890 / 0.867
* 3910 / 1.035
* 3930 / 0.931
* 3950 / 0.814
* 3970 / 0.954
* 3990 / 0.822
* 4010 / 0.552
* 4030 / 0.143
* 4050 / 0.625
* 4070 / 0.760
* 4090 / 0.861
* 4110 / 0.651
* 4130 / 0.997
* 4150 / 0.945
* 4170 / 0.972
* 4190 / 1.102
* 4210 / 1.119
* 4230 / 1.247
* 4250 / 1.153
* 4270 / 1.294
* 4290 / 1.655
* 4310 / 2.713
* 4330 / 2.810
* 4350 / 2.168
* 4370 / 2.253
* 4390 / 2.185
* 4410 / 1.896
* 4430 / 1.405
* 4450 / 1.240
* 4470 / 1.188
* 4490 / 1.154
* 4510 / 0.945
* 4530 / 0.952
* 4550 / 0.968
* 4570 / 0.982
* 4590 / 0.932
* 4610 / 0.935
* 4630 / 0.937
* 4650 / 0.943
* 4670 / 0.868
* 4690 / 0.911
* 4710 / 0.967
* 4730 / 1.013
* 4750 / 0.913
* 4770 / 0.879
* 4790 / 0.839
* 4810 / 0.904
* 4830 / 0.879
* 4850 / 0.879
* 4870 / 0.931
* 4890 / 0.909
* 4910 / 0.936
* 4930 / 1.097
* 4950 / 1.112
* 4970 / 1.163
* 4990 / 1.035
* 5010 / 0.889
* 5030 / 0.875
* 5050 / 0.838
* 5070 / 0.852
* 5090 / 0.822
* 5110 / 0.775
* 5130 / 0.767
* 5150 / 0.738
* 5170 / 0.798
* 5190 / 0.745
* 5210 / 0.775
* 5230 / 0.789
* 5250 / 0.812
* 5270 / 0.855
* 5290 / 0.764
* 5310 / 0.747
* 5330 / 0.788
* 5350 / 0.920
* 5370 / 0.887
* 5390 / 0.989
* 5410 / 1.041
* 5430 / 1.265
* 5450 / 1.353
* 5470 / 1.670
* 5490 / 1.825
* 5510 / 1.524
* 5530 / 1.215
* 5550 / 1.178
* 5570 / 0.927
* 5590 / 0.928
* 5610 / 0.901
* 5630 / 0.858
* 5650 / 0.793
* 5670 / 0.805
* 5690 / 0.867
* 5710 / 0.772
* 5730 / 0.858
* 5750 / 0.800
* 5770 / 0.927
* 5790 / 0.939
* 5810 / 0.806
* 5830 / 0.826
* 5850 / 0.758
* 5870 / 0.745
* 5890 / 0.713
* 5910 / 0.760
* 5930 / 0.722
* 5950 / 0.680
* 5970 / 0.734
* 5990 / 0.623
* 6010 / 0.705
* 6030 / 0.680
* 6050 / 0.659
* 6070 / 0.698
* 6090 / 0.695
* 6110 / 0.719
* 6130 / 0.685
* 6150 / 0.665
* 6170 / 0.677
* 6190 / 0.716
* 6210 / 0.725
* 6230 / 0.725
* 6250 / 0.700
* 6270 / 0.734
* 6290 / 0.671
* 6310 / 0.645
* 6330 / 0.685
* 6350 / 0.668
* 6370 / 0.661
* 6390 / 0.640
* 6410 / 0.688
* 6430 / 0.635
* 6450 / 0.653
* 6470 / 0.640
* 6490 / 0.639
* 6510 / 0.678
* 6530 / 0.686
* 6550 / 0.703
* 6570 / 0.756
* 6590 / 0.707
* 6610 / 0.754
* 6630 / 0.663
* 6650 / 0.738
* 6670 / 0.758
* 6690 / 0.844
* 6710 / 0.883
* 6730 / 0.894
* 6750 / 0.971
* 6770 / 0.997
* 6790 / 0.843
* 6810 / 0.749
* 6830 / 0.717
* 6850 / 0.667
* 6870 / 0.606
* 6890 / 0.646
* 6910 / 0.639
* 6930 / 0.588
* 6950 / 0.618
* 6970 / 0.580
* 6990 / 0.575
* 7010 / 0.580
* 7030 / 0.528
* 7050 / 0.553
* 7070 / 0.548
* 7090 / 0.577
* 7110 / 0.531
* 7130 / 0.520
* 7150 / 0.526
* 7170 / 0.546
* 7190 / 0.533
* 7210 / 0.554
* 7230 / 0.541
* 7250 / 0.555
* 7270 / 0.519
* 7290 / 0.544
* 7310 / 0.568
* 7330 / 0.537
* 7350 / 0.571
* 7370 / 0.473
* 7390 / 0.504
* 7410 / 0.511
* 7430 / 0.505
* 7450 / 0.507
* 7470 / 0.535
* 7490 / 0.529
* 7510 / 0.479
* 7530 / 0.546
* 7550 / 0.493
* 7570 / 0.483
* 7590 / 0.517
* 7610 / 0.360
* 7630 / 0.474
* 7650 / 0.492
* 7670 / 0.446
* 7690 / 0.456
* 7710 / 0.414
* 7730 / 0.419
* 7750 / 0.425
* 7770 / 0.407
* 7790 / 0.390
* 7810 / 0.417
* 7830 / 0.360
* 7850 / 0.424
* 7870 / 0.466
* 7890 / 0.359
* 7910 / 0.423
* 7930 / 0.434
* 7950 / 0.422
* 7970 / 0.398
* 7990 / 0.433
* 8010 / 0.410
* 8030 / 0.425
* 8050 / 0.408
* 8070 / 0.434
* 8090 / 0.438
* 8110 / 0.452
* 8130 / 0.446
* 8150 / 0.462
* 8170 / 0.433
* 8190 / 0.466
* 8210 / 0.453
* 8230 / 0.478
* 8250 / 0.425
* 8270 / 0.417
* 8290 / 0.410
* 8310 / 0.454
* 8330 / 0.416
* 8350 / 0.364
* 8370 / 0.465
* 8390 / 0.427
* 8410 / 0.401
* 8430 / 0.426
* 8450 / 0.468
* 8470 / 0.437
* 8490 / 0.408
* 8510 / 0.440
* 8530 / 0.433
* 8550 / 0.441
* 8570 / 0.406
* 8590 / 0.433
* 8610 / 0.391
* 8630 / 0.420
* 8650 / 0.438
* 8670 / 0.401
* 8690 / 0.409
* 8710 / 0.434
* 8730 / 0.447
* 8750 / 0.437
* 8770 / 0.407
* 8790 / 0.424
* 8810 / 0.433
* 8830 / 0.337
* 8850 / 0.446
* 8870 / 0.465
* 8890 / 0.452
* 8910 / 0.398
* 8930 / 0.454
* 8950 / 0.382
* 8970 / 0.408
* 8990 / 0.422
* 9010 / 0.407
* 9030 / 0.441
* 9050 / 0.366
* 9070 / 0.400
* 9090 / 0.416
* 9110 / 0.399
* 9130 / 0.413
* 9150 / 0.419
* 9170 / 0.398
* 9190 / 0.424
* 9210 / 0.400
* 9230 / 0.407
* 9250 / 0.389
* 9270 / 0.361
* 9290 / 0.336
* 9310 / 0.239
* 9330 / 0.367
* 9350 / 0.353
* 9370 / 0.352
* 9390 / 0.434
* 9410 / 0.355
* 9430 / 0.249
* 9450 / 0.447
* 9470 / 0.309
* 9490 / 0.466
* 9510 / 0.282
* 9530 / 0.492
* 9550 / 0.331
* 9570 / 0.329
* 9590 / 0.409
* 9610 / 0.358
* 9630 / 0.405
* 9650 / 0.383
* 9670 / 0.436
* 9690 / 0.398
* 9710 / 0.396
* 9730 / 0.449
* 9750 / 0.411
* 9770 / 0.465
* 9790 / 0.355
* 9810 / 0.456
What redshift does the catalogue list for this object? 2.541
